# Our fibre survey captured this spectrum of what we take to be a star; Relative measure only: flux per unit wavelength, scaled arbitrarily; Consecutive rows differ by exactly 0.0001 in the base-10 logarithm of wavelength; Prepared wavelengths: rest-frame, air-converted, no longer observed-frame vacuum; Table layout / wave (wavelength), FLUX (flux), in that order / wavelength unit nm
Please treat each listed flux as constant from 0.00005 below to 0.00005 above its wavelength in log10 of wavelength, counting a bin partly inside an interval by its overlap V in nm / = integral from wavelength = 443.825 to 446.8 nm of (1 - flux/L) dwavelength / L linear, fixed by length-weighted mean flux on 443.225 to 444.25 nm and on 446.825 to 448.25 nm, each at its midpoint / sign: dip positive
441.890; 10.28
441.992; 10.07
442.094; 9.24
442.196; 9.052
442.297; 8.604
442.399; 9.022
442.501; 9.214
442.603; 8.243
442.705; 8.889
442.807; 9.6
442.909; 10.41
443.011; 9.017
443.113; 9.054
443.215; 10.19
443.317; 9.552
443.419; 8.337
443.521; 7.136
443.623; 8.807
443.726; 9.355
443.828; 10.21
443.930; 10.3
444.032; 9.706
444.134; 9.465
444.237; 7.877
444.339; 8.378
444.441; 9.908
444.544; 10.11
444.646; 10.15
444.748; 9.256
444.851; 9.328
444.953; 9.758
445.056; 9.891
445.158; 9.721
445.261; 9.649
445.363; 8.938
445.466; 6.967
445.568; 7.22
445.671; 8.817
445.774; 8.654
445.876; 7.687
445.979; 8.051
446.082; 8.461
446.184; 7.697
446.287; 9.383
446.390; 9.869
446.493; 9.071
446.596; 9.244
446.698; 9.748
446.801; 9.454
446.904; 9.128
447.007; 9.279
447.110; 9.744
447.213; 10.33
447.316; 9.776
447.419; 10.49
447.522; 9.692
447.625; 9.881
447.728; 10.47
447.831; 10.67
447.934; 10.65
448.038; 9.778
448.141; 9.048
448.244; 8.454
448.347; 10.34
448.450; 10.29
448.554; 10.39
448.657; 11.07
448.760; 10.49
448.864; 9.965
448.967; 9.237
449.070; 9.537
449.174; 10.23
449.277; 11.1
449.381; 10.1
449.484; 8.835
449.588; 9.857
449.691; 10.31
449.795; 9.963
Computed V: 0.11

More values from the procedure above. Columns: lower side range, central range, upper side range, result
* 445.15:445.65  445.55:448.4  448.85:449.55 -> -0.106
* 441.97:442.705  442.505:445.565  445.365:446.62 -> -0.168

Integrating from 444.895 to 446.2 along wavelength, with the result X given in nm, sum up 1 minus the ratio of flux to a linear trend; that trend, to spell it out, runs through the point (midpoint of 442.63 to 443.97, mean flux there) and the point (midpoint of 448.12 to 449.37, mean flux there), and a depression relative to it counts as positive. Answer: 0.133 nm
